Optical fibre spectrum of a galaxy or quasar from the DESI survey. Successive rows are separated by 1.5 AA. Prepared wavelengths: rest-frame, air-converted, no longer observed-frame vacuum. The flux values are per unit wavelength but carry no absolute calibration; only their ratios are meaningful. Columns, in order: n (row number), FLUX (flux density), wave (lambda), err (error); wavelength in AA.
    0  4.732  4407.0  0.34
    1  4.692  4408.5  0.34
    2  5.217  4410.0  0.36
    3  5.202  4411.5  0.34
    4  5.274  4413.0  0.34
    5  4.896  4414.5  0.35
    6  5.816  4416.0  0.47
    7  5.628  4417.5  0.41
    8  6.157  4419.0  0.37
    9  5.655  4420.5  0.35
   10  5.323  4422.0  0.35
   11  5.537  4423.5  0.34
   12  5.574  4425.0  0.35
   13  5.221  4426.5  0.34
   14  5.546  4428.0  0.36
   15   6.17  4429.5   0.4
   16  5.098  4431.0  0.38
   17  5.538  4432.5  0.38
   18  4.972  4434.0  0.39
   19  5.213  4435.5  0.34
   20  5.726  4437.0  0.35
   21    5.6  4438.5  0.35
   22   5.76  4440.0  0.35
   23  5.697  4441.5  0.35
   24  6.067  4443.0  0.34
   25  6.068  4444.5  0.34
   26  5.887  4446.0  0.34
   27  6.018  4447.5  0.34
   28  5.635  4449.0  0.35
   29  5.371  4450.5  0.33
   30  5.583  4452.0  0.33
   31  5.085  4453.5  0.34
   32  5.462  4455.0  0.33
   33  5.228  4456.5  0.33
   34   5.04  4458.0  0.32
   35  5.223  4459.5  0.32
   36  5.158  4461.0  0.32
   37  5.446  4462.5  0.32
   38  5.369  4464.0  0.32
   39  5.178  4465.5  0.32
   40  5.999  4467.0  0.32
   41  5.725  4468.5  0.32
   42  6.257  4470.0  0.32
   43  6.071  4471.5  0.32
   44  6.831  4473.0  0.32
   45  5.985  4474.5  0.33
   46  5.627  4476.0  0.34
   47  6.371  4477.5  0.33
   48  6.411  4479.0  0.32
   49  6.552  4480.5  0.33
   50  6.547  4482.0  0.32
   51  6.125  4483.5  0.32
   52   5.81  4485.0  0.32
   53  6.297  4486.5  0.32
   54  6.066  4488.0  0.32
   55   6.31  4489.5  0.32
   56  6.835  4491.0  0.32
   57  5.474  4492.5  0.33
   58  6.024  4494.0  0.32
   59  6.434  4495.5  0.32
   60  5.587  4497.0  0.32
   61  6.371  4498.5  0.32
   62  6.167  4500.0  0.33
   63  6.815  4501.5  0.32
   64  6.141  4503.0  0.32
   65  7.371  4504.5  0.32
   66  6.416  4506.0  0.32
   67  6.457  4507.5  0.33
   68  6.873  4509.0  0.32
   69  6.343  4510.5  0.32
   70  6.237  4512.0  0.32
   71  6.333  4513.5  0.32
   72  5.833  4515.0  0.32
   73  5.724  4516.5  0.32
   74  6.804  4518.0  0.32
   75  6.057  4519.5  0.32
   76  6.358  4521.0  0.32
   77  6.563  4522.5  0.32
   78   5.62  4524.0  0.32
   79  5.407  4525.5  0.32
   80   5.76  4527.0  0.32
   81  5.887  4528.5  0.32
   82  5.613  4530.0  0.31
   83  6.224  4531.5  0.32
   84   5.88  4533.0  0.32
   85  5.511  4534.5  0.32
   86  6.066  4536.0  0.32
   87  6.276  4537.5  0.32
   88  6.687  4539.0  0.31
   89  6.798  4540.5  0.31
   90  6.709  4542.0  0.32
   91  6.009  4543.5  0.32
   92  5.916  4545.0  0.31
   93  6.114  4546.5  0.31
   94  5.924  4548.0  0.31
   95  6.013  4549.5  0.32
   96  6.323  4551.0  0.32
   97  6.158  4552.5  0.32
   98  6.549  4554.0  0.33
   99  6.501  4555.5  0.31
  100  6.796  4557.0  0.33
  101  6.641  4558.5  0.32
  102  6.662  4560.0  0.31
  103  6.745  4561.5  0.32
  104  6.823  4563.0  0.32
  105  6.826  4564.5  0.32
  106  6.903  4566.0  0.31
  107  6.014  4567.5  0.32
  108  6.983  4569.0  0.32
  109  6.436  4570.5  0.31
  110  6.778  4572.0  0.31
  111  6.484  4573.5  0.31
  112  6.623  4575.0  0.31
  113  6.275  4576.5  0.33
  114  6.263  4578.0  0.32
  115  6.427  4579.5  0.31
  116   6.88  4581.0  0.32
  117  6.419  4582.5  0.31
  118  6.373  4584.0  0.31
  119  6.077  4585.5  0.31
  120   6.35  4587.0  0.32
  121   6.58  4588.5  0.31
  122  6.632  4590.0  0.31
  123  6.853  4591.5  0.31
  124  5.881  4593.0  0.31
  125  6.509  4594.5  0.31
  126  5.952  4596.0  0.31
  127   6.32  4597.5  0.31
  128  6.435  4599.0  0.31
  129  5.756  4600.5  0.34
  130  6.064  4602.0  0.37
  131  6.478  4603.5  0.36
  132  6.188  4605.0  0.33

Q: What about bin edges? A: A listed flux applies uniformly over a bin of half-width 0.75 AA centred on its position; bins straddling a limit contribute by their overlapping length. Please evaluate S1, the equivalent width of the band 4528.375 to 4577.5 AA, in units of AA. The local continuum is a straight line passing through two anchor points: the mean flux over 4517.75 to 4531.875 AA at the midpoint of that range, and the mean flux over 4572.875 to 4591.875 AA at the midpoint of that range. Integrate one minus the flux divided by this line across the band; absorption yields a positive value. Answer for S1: -1.13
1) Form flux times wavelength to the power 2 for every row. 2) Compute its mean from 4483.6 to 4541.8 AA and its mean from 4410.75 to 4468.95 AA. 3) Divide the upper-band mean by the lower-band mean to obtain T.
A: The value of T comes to 1.2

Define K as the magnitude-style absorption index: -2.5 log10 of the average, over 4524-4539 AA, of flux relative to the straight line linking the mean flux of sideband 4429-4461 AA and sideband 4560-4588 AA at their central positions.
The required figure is 0.06 mag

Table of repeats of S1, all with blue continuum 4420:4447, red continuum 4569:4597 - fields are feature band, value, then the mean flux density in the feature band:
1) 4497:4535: -0.8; 6.18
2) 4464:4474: -0.3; 5.96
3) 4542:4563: -0.3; 6.37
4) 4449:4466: 1.3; 5.3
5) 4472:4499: -1.4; 6.2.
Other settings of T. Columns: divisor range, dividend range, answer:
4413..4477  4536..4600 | 1.21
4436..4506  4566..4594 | 1.14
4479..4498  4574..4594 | 1.09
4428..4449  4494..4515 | 1.16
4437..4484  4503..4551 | 1.10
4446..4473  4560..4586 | 1.24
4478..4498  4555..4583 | 1.11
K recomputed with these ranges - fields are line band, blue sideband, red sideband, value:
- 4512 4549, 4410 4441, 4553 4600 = 0.019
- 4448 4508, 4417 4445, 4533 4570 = -0.009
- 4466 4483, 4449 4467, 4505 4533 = -0.120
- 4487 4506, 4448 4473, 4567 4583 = -0.082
